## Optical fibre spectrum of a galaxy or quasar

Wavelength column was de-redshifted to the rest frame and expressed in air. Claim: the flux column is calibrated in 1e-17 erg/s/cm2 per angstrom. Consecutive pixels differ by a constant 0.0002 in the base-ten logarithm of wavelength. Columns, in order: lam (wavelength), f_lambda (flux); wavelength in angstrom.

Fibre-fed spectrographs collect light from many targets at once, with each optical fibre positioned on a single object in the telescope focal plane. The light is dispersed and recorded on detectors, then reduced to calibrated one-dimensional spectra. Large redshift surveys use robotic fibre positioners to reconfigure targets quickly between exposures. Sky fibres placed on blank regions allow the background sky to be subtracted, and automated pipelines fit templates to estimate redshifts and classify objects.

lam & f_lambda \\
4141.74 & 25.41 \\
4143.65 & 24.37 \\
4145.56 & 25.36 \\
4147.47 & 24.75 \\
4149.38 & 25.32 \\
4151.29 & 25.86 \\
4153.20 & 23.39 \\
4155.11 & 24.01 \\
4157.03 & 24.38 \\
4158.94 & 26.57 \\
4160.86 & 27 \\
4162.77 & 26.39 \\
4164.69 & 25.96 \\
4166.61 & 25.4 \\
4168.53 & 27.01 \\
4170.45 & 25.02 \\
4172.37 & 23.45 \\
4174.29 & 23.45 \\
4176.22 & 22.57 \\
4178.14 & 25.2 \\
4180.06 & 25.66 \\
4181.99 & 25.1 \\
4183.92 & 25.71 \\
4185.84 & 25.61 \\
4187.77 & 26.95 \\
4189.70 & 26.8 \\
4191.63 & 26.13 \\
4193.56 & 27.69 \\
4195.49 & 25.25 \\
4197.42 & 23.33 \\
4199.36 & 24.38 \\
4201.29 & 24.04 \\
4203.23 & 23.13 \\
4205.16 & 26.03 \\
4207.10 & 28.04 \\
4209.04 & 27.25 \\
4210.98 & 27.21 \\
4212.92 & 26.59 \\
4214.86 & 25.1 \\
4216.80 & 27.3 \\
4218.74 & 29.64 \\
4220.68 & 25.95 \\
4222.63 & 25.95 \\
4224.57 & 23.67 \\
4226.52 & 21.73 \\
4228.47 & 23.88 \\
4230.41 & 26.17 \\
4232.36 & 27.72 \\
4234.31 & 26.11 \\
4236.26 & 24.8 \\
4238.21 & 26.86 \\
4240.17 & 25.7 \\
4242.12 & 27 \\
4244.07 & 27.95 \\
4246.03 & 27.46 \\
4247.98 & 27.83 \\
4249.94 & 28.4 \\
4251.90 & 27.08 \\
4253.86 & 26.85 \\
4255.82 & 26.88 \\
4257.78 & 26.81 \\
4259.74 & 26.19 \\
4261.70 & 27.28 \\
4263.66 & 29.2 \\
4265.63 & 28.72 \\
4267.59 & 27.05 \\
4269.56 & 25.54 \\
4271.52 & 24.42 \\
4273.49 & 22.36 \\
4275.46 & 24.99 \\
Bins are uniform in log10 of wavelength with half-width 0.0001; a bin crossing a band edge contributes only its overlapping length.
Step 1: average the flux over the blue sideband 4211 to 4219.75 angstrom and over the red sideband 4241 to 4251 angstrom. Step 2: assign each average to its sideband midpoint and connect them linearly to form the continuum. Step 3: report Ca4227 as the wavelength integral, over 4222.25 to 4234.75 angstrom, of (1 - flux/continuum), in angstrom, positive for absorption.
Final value 1.1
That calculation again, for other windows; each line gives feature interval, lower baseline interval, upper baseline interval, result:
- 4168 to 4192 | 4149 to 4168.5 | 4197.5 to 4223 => 0.49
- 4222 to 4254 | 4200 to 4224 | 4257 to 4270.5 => 0.73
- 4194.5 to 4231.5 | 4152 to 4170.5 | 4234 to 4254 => 1.26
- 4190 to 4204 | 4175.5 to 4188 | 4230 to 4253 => 0.37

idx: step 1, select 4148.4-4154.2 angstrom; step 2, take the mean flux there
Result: 24.9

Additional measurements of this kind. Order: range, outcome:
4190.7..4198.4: 25.6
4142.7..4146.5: 24.9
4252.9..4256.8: 26.9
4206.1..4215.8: 26.8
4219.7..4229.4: 24.2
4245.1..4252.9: 27.7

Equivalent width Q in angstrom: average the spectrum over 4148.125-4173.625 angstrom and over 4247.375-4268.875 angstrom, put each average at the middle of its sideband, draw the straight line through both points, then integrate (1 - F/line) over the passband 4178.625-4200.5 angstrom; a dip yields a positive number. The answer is 0.2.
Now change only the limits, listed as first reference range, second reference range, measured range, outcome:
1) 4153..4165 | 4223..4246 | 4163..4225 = -0.22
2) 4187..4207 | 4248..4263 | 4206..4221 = -0.71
